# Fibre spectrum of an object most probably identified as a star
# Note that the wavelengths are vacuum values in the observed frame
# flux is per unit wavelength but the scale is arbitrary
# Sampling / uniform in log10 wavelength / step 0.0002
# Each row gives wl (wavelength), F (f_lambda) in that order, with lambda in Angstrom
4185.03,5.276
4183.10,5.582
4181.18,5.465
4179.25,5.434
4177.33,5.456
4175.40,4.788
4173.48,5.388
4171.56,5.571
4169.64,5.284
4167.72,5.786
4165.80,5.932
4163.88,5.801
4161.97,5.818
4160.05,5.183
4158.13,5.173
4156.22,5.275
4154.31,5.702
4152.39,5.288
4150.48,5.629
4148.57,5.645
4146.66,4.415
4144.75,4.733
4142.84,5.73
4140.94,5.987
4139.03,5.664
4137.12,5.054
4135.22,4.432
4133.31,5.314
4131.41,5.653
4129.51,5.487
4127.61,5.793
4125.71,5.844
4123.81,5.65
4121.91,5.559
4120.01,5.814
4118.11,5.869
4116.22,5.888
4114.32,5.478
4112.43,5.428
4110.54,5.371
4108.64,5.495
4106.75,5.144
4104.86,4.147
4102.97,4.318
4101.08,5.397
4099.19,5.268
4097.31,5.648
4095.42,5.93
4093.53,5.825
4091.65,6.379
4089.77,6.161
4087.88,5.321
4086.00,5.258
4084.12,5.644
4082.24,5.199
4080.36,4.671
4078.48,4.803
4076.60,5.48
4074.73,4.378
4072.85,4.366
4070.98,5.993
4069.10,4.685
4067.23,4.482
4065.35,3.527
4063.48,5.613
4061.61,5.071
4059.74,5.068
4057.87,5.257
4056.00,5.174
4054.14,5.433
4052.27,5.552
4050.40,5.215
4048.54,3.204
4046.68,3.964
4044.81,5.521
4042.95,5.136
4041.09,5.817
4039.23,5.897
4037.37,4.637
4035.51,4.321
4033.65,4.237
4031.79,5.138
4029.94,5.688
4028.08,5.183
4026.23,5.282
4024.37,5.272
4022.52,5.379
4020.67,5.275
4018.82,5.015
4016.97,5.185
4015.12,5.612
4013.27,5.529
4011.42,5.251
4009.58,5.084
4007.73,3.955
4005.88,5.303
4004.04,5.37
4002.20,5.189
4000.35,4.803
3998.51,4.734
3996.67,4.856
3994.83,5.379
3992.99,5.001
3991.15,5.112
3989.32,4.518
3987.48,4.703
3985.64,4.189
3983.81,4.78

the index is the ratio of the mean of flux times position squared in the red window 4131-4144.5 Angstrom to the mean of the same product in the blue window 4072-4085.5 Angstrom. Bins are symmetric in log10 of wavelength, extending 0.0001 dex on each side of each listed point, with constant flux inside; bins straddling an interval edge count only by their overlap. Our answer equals 1.11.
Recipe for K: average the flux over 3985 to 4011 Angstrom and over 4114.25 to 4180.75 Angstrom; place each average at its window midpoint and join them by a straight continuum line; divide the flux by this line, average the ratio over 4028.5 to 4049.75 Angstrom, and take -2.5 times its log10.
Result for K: 0.04 mag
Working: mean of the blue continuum 4.89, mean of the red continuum 5.47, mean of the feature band 4.88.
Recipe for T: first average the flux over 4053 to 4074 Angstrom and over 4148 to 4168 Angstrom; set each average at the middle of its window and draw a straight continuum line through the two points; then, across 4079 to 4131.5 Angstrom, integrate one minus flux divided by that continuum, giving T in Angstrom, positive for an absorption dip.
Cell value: -2.52 Angstrom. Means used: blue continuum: 4.97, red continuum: 5.56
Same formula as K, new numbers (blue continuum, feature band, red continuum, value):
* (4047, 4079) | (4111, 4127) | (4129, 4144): -0.080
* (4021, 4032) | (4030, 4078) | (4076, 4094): 0.096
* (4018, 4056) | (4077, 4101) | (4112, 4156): -0.044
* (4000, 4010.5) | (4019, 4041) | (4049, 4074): -0.036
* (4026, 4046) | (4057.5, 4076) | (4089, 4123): 0.099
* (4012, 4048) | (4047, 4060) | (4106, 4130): 0.070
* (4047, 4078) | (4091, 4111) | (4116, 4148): -0.029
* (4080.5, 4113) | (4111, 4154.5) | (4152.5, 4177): -0.009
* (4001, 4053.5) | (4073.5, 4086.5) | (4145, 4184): 0.036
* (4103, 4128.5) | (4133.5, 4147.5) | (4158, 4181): 0.063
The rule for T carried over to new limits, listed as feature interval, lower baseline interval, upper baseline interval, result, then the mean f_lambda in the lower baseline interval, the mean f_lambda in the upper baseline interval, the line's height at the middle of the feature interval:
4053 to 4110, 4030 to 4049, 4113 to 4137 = 0.3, 4.87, 5.55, 5.2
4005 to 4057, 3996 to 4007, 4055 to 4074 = -1.1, 5.03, 4.92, 4.98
